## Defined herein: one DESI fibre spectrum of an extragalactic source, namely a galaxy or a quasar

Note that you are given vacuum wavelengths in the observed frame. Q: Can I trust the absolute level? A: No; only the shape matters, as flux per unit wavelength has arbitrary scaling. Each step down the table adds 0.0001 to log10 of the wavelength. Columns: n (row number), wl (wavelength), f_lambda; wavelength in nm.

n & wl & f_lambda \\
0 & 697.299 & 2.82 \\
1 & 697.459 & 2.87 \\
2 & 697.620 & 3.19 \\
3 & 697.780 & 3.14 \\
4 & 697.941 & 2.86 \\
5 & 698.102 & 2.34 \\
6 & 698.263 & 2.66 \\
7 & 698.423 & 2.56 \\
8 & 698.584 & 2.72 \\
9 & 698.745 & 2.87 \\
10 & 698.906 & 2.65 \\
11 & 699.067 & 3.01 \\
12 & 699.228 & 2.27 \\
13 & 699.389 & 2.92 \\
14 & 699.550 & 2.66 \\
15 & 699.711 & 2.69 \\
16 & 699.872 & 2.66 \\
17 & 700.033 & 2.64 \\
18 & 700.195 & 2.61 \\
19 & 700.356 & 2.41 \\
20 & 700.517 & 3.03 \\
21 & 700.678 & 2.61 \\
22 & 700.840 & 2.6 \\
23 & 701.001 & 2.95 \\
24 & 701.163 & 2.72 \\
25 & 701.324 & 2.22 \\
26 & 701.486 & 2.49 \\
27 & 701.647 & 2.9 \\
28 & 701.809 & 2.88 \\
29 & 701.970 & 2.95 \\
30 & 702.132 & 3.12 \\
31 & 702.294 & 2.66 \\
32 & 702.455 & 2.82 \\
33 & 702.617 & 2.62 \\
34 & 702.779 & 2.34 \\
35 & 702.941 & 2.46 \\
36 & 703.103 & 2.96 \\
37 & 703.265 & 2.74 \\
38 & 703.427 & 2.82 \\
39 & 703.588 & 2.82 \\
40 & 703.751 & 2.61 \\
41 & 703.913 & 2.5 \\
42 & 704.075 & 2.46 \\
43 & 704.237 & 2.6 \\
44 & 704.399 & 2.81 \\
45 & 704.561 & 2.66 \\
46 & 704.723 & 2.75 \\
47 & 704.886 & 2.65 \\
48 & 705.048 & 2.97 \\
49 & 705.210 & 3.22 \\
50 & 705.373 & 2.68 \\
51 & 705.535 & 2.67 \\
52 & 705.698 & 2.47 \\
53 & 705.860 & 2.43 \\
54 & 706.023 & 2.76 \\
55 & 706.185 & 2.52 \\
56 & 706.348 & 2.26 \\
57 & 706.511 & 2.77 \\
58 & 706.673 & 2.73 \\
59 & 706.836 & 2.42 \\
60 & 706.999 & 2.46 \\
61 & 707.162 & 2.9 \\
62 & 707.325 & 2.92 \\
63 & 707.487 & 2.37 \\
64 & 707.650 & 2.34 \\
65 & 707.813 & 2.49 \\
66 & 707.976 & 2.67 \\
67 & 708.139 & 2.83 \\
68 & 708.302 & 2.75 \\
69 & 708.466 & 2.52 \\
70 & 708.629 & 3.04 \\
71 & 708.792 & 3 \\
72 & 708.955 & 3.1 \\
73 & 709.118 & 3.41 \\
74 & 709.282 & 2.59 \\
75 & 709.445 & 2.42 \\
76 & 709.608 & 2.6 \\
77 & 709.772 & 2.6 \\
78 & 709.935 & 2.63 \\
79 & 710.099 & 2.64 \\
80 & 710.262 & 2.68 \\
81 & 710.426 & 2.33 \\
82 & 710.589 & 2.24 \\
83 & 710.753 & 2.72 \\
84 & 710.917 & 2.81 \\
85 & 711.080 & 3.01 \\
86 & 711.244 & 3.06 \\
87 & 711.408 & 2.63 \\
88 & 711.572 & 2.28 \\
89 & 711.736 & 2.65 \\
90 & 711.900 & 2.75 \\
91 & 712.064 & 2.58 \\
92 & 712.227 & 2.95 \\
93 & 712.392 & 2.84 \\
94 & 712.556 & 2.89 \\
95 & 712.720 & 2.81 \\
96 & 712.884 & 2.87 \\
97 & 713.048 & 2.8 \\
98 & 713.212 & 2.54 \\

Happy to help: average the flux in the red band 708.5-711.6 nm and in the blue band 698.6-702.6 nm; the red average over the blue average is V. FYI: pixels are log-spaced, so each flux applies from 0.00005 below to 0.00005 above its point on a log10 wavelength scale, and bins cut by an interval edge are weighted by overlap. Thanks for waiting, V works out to 1.00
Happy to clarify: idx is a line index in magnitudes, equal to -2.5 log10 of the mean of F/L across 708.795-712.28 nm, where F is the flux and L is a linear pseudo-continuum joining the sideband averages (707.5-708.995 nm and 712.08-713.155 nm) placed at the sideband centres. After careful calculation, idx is 0.03 mag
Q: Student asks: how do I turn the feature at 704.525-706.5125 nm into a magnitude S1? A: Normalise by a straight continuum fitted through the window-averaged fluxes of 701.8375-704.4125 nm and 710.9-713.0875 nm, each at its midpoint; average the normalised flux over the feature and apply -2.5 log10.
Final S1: 0.02 mag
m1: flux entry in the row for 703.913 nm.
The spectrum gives 2.5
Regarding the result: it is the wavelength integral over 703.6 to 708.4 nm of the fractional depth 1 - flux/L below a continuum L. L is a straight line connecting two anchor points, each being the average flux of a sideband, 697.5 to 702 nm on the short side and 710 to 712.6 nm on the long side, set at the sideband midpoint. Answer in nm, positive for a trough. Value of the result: 0.10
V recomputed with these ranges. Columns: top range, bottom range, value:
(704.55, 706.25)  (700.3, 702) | 1.00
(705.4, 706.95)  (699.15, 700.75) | 0.97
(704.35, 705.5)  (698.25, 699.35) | 1.05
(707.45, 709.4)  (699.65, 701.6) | 1.05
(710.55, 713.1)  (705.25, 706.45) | 1.07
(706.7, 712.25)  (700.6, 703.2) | 0.99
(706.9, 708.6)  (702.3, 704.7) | 0.99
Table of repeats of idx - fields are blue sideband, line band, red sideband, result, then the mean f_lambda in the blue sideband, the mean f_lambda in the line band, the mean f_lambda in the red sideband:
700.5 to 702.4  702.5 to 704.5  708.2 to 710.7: 0.04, 2.75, 2.65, 2.7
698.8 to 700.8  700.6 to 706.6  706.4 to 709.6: 0.00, 2.68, 2.69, 2.72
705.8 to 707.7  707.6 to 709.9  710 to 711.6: -0.05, 2.58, 2.74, 2.65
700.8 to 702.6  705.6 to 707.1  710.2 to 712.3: 0.07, 2.75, 2.54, 2.67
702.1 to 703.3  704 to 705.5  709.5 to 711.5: -0.03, 2.7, 2.76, 2.66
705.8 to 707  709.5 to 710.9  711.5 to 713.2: 0.04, 2.55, 2.56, 2.74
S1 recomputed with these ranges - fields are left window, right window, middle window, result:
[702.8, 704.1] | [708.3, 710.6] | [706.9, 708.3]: 0.029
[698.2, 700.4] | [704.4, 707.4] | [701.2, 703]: -0.003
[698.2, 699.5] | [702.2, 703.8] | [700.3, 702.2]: -0.018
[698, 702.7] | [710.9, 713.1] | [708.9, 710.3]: 0.010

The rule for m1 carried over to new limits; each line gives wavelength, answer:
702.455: 2.82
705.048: 2.97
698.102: 2.34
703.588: 2.82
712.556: 2.89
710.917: 2.81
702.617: 2.62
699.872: 2.66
